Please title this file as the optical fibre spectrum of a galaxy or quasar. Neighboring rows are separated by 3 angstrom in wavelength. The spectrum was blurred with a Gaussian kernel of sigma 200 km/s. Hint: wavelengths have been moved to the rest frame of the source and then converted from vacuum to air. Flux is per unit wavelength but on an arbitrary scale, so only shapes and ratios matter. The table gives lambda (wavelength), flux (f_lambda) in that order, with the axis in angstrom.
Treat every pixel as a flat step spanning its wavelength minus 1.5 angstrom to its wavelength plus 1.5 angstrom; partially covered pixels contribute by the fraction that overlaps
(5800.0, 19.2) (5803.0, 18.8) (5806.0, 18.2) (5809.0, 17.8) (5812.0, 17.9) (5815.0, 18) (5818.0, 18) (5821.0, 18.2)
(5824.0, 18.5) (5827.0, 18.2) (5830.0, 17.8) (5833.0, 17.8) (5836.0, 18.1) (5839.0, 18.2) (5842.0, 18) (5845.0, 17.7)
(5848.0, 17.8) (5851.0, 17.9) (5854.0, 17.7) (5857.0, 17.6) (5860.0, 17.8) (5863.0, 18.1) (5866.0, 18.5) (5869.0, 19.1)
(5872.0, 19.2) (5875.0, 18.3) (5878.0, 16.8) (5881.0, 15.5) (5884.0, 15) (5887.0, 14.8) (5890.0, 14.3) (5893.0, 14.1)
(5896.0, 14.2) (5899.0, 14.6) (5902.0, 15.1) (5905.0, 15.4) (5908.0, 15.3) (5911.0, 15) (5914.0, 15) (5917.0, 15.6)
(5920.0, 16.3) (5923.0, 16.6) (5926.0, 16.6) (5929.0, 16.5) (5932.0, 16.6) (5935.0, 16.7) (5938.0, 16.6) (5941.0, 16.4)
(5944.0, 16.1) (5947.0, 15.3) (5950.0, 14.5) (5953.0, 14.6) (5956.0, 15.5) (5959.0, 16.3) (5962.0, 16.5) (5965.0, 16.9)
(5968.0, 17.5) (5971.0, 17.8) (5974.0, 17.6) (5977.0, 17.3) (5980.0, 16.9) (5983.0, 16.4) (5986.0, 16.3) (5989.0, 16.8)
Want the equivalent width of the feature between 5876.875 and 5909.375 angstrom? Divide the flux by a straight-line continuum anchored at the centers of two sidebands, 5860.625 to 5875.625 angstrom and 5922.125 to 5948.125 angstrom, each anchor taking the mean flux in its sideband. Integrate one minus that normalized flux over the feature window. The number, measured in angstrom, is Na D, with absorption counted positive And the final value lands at 5.1 angstrom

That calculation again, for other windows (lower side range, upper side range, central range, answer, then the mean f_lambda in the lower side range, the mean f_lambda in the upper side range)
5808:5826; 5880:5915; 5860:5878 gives -2.73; 18.1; 14.8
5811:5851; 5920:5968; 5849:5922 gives 3.52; 18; 16.2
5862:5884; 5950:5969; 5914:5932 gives 0.56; 17.7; 16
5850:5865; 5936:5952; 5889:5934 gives 2.96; 17.8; 15.8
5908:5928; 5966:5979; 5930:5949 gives 0.27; 15.8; 17.5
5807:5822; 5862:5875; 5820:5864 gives 0.93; 18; 18.7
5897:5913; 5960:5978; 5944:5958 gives 1.24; 15.1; 17.2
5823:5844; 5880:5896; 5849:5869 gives -1.89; 18.1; 14.7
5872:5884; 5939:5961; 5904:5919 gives 0.93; 16.9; 15.6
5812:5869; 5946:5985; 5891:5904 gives 2.07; 18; 16.4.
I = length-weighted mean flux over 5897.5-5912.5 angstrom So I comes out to 15.1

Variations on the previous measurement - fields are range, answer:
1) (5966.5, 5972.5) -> 17.7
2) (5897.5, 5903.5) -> 14.8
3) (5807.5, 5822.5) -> 18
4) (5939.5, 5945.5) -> 16.2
